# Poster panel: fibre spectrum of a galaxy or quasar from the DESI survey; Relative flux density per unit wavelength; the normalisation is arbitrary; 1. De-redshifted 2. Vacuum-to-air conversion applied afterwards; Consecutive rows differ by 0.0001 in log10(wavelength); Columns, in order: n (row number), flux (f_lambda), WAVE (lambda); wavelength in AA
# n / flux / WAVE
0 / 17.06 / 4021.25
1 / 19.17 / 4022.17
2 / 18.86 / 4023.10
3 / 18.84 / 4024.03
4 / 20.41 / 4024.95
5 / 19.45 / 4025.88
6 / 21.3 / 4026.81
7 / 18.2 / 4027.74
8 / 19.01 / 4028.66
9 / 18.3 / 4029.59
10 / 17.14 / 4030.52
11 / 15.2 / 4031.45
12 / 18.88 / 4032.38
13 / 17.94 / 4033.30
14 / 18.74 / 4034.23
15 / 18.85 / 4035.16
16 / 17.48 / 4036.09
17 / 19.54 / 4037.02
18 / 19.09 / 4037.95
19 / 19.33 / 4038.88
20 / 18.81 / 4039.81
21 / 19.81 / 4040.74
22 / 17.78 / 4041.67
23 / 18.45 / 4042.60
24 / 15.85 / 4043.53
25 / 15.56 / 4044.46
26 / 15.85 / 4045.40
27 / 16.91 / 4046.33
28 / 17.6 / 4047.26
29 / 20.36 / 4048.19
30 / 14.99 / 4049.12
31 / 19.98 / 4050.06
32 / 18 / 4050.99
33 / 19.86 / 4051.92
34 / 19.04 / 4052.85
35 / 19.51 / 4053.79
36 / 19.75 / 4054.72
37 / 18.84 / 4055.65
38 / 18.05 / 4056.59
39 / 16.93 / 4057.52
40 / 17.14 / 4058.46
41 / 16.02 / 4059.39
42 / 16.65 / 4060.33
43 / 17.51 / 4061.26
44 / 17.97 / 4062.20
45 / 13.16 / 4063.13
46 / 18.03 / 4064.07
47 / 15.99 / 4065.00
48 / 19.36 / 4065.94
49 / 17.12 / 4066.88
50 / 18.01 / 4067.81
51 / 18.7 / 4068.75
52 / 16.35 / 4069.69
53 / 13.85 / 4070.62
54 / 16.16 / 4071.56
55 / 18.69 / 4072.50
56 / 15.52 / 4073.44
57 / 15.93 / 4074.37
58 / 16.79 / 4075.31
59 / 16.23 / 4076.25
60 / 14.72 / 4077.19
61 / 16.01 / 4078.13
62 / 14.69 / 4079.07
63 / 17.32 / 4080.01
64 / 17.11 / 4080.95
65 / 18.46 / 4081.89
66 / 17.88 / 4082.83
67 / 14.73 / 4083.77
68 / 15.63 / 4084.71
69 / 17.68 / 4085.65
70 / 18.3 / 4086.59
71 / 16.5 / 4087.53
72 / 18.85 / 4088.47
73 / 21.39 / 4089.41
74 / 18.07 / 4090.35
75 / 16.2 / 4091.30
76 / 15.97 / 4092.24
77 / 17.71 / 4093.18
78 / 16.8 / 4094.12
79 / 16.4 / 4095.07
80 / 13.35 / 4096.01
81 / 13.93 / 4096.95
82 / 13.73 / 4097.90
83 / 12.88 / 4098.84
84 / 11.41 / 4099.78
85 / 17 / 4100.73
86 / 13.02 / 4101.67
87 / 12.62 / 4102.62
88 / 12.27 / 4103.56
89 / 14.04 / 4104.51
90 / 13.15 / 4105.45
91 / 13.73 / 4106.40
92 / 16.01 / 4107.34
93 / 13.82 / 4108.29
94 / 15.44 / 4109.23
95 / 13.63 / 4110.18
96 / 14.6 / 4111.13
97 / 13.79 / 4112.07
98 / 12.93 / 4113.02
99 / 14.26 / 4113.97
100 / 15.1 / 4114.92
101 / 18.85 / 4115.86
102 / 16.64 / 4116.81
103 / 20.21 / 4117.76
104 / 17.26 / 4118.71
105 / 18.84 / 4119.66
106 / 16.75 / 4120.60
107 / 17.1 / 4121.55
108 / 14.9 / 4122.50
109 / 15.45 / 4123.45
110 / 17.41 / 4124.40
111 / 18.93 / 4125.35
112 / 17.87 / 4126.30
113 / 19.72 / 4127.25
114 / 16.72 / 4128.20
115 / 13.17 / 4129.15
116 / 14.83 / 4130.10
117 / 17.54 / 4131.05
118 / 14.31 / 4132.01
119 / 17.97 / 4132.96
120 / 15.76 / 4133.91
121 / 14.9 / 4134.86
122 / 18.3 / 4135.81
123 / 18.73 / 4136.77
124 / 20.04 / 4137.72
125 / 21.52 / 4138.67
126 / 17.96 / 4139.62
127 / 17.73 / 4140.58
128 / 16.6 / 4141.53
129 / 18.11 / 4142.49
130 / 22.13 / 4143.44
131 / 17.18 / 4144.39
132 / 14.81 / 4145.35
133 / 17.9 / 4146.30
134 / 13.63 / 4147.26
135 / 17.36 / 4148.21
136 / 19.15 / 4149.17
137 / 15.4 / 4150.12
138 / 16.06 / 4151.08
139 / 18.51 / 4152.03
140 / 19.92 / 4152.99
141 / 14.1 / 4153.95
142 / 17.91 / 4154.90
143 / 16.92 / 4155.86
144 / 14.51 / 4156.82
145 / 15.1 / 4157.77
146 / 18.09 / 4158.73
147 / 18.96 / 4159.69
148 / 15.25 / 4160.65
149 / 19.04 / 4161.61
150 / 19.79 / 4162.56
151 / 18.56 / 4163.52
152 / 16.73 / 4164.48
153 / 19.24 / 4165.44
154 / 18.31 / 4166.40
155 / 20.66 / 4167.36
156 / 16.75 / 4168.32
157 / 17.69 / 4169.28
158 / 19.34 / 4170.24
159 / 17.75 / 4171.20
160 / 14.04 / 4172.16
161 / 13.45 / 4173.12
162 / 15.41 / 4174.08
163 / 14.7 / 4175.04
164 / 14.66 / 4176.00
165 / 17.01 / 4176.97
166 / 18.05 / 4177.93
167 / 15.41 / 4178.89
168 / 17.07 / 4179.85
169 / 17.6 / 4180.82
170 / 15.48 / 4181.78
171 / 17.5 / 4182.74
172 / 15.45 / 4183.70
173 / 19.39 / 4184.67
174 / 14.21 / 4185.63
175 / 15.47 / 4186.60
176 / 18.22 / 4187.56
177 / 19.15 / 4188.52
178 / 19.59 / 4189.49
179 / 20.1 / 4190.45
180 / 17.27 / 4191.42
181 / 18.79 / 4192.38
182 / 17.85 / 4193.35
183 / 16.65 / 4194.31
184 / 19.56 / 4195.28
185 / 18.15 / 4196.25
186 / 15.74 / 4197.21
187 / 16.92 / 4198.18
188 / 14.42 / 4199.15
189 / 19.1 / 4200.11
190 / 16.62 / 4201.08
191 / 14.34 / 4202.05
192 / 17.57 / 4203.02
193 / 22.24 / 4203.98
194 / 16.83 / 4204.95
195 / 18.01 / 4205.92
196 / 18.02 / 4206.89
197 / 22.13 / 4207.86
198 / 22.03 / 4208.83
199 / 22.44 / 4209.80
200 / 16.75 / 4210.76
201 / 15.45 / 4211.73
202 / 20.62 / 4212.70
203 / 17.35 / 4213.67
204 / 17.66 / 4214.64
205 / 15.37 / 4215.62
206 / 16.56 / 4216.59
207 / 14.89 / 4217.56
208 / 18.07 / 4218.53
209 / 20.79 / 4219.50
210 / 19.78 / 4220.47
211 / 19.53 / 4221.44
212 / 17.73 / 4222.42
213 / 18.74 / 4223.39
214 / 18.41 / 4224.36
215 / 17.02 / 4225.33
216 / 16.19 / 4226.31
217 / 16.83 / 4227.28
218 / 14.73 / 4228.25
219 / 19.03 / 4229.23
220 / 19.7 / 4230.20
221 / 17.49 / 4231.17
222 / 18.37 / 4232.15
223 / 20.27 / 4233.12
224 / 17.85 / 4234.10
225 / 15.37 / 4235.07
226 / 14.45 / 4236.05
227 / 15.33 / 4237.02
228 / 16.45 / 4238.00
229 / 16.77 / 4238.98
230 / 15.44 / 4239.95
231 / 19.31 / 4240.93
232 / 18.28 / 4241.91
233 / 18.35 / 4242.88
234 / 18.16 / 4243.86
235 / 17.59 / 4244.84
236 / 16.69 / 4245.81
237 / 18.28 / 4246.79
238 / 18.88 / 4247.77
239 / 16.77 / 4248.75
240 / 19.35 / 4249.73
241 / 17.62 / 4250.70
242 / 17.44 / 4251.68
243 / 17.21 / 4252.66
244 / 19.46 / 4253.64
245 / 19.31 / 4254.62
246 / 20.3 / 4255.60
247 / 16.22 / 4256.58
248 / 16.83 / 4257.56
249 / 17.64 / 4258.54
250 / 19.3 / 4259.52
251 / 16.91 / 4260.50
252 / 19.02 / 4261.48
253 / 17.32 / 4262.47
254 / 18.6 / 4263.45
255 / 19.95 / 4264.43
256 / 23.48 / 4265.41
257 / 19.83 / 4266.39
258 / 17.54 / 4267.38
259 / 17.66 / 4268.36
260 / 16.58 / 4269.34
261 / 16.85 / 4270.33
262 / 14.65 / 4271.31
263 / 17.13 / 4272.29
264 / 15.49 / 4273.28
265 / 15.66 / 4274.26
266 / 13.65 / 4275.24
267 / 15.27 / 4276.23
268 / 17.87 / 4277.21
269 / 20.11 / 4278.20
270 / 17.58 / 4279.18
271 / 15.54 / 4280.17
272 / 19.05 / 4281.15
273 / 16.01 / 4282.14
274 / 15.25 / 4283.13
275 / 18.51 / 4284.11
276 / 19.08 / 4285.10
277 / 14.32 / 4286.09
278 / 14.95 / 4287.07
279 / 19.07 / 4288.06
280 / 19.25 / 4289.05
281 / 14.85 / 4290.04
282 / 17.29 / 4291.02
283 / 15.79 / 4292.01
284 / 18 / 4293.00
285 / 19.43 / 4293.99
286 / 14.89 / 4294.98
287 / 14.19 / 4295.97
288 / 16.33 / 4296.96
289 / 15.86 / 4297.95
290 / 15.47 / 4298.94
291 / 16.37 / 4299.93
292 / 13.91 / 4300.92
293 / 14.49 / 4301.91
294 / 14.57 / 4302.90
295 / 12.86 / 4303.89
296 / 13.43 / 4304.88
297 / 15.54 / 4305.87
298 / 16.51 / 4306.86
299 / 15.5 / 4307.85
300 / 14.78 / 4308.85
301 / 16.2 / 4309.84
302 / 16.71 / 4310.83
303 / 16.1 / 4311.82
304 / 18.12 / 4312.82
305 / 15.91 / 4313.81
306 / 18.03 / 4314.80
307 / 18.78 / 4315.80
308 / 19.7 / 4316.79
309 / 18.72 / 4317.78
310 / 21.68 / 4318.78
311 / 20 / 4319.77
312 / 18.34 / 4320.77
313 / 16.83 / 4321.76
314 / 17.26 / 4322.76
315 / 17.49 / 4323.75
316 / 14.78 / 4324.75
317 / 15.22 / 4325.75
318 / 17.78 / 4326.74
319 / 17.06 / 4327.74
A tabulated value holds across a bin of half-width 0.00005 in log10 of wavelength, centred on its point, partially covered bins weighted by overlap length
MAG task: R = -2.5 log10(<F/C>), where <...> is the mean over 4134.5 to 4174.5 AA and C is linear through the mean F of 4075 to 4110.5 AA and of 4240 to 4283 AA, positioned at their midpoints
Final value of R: -0.07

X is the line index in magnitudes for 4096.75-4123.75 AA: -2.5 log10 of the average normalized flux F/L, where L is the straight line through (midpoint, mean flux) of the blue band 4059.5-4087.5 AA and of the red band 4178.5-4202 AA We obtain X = 0.13 mag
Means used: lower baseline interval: 16.7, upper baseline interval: 17.3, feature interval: 15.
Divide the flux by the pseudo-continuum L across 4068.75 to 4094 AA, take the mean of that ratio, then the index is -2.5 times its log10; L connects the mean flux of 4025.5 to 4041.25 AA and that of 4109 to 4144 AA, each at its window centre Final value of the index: 0.06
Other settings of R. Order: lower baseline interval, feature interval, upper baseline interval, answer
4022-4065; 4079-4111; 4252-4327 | 0.15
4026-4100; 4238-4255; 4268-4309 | -0.10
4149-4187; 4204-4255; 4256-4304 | -0.06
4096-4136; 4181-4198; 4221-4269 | -0.04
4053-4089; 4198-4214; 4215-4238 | -0.06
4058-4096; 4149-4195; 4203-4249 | 0.02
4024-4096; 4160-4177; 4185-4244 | 0.04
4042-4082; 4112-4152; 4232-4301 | 0.01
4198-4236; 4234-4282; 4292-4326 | -0.01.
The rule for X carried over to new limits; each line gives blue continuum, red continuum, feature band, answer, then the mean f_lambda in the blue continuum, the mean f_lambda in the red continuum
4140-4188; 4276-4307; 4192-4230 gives -0.073 mag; 17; 16.3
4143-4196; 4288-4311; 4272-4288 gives -0.041 mag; 17.3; 15.8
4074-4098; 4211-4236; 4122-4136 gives 0.029 mag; 16.6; 17.7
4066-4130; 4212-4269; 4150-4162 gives -0.007 mag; 16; 17.9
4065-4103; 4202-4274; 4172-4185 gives 0.078 mag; 16.3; 17.9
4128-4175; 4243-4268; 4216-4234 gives 0.003 mag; 17.2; 18.4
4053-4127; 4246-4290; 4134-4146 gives -0.089 mag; 16.3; 17.6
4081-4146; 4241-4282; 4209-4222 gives -0.052 mag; 16.3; 17.8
